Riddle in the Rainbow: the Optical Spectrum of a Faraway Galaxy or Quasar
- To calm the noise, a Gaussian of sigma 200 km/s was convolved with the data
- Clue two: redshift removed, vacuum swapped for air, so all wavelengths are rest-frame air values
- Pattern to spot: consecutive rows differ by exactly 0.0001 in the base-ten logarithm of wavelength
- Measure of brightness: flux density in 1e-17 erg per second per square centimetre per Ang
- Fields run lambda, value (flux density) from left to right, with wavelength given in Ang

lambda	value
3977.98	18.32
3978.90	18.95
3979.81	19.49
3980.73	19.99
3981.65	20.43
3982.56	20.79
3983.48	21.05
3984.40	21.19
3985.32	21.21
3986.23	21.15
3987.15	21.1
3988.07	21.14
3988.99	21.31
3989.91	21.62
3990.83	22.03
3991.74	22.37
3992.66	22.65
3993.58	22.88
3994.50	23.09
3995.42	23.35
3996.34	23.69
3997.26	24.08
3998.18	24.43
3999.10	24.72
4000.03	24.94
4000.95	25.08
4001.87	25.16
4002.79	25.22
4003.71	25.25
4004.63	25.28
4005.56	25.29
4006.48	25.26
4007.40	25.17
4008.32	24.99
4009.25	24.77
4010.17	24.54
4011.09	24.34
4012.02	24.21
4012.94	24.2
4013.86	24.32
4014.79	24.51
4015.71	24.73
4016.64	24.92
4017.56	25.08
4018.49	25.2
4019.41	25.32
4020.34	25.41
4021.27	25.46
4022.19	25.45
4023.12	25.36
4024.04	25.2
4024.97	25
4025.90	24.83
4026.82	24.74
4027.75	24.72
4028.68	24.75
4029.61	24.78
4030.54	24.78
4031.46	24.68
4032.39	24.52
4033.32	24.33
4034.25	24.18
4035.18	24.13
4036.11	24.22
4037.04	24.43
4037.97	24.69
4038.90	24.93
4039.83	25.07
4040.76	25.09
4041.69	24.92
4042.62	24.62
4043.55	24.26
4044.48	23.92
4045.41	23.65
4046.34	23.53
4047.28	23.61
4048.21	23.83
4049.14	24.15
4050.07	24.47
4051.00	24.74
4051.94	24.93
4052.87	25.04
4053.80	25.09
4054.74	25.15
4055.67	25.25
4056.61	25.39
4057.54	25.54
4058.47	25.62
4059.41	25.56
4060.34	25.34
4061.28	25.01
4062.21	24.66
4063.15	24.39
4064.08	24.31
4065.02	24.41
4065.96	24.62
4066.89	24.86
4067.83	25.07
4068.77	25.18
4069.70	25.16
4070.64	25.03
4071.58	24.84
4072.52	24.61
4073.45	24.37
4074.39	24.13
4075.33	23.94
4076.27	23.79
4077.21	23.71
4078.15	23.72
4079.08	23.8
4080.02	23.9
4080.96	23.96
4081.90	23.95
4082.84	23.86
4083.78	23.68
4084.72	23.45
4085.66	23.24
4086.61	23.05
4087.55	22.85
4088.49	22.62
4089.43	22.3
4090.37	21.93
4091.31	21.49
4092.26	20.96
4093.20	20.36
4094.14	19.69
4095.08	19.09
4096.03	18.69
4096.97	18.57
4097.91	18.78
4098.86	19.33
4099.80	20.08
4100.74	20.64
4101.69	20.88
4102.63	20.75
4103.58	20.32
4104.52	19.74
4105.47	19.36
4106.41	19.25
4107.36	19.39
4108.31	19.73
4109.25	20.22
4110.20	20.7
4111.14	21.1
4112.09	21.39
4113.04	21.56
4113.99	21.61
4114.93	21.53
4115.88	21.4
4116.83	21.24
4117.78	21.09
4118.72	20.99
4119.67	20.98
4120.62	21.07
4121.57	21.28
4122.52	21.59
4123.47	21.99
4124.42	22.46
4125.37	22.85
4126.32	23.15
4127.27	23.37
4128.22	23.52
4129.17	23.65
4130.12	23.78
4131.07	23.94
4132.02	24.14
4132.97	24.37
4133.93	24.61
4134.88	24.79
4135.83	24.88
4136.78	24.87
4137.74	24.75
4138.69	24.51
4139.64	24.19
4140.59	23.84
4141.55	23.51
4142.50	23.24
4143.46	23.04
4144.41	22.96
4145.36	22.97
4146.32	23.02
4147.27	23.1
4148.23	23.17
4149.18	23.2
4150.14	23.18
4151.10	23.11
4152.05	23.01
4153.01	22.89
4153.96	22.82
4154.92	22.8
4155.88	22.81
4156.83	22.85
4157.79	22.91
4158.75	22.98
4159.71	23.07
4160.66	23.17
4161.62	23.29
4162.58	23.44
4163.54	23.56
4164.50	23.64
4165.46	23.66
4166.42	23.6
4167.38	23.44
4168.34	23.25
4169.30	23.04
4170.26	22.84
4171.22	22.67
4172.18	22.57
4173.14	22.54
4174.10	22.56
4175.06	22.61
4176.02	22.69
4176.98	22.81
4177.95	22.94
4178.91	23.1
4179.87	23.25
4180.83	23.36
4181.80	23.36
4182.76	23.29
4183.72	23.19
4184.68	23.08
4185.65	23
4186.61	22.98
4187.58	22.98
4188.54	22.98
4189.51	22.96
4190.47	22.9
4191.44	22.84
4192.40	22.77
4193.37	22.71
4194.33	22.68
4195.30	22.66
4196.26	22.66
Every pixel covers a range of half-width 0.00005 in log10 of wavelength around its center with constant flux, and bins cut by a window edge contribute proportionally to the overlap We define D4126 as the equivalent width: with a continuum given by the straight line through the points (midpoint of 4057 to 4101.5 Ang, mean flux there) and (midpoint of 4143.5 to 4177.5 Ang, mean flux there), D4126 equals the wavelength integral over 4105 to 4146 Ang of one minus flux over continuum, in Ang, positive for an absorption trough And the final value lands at 1.1 Ang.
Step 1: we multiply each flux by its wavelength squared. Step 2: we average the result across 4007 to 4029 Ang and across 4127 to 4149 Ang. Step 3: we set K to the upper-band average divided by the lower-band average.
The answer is 1.02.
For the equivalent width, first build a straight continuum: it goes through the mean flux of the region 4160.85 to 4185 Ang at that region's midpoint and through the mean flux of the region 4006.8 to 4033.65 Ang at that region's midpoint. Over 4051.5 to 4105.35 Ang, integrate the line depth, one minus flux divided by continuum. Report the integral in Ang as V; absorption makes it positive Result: 2.36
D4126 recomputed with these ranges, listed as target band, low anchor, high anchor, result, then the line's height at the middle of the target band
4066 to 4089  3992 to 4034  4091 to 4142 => -1.2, 22.8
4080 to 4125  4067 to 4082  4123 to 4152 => 5.3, 24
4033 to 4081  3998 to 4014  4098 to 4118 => -4.0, 22.7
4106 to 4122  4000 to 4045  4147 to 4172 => 1.9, 23.7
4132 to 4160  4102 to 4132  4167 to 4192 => -1.7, 22.2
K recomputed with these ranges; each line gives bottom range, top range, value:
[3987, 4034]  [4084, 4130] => 0.91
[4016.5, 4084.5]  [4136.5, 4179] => 0.99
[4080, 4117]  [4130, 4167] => 1.14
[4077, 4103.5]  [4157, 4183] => 1.11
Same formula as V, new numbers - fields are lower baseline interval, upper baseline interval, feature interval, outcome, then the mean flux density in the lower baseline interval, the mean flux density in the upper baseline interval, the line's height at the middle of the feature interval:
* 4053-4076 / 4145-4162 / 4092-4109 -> 3.1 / 24.9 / 23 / 24.1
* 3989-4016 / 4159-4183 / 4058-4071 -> -0.6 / 24.2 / 23.1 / 23.8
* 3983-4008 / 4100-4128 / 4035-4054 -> -1.7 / 23.3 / 21.1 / 22.4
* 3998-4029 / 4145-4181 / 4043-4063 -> -0.2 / 24.9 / 23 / 24.4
